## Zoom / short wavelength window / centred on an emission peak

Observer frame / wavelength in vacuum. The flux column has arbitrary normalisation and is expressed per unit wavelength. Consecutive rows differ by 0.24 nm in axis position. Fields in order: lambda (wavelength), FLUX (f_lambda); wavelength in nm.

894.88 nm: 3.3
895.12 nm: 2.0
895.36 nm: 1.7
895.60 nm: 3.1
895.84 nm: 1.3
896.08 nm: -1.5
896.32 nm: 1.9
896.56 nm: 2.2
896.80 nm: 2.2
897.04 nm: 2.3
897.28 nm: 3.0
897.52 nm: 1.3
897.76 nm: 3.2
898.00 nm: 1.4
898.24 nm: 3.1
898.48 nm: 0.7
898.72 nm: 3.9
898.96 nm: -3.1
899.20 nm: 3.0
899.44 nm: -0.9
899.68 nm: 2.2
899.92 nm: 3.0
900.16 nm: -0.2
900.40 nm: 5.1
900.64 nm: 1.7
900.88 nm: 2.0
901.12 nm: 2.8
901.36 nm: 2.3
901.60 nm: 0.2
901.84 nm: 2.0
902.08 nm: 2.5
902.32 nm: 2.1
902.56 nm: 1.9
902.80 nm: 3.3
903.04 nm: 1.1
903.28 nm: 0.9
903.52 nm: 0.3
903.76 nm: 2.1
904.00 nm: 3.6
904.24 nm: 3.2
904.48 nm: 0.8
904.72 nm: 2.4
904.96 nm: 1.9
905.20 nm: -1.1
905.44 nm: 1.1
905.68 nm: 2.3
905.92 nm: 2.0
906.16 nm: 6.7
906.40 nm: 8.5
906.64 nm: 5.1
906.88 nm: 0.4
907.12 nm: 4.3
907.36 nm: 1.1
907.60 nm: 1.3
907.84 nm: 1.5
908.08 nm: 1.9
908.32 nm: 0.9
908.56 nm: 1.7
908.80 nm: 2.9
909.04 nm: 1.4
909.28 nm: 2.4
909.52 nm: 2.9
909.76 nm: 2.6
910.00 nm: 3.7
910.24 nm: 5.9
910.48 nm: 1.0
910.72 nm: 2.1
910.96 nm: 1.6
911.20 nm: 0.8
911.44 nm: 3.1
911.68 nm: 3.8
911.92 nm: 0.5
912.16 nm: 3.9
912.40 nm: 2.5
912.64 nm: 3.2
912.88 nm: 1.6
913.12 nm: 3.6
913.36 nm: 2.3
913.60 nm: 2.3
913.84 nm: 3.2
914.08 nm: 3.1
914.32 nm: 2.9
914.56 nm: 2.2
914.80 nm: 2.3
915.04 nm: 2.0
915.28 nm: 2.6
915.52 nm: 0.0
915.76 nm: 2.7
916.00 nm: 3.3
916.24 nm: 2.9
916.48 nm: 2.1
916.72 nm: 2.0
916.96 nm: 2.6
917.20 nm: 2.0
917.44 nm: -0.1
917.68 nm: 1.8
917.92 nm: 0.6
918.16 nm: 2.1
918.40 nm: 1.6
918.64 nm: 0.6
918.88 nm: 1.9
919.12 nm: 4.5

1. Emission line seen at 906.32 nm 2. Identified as Hbeta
